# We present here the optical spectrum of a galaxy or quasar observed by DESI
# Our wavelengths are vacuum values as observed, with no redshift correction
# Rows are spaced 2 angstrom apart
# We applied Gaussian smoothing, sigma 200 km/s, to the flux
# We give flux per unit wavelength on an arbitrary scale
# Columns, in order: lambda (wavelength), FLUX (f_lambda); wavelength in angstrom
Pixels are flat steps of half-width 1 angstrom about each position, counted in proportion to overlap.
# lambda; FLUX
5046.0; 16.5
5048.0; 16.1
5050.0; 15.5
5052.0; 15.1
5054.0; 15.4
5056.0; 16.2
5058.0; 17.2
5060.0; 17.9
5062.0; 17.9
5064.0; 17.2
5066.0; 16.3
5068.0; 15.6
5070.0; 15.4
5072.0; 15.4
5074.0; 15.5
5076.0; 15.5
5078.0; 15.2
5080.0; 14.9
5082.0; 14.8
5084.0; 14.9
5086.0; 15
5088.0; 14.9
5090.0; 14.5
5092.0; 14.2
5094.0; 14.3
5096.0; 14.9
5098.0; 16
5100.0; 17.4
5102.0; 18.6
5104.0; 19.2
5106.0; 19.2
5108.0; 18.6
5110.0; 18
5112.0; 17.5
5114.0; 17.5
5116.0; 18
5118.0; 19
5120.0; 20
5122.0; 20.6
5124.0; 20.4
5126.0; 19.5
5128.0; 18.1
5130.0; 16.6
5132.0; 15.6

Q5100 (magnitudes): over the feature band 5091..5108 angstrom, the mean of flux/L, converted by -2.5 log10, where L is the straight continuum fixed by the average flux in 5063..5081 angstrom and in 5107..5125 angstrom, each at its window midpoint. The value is 0.054 mag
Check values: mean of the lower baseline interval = 15.7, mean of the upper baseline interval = 18.8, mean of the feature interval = 16.8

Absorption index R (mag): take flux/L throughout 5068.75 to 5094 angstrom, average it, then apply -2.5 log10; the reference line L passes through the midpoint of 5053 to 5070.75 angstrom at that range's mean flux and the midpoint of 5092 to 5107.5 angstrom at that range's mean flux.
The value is 0.12 mag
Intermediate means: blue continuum 16.6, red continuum 16.9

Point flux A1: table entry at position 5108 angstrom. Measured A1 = 18.6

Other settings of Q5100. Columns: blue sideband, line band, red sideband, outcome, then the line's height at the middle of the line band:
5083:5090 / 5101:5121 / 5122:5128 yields -0.04 mag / 18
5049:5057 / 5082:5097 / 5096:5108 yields 0.18 mag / 17.3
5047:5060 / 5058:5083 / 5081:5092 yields -0.04 mag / 15.4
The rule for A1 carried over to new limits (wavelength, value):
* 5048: 16.1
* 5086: 15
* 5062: 17.9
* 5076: 15.5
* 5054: 15.4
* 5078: 15.2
